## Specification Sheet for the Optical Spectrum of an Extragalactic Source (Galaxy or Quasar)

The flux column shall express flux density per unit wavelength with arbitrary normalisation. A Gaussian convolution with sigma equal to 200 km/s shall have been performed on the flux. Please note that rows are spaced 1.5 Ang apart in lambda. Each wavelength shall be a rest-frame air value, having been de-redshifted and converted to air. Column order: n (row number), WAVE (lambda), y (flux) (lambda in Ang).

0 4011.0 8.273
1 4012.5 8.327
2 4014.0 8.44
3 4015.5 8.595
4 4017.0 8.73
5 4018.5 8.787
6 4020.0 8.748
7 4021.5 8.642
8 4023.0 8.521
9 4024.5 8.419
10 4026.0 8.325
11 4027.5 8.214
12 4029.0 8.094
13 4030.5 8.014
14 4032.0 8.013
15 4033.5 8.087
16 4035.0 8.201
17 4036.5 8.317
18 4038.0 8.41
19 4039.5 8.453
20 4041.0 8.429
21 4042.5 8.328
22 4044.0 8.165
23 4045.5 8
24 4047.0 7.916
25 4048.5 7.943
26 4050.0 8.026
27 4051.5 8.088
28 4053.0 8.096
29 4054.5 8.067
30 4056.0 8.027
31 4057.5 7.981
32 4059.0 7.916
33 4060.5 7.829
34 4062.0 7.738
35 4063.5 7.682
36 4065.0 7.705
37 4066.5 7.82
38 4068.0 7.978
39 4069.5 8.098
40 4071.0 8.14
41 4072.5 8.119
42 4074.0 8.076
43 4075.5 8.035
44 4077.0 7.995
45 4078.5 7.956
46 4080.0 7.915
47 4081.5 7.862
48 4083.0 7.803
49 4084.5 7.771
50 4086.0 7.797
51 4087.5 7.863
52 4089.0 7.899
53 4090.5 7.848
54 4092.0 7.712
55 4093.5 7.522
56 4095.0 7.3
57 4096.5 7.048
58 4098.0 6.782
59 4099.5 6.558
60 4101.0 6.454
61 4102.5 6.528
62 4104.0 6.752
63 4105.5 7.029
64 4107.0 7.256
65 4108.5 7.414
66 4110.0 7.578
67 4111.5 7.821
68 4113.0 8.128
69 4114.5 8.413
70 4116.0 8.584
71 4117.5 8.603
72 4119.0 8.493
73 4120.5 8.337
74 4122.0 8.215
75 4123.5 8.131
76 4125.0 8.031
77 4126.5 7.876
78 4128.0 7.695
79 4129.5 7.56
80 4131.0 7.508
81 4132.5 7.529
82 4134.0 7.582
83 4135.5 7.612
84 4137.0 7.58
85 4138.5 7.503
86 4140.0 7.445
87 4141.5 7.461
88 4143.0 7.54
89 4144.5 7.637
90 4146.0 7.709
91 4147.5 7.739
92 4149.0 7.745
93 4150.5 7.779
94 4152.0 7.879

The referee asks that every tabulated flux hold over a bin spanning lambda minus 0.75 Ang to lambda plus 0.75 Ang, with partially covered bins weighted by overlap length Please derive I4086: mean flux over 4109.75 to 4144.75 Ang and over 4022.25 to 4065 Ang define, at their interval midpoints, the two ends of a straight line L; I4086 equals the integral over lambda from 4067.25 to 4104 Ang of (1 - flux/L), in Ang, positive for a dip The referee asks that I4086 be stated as 1.8 Ang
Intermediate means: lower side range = 8.11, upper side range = 7.88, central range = 7.61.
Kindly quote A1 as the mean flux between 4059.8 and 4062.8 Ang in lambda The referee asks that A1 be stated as 7.78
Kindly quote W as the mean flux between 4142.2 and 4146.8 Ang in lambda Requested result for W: 7.63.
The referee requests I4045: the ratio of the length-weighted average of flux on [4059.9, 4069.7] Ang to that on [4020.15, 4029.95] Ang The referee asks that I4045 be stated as 0.9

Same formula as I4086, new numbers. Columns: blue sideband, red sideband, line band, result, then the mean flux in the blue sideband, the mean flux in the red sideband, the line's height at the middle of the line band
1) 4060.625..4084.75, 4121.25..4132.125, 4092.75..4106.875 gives 1.8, 7.92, 7.85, 7.88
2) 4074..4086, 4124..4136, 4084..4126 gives 0.8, 7.91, 7.68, 7.8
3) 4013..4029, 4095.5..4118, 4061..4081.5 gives -0.2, 8.52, 7.38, 7.85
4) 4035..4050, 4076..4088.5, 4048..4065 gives 0.3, 8.21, 7.87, 8.09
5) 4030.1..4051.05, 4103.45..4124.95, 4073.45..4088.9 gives 0.2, 8.17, 7.93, 8.03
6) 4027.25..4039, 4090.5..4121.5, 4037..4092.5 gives -0.7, 8.17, 7.53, 7.89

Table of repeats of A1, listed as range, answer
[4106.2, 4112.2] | 7.51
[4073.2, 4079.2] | 8.02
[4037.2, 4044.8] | 8.35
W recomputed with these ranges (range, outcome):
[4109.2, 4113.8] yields 7.84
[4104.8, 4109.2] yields 7.23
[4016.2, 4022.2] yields 8.73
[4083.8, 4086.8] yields 7.79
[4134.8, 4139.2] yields 7.57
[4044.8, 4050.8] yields 7.97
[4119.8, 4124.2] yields 8.23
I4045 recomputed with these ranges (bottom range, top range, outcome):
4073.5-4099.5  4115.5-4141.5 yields 1.03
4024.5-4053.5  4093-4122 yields 0.92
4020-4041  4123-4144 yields 0.92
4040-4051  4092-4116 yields 0.90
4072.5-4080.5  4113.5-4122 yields 1.06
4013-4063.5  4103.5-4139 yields 0.95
